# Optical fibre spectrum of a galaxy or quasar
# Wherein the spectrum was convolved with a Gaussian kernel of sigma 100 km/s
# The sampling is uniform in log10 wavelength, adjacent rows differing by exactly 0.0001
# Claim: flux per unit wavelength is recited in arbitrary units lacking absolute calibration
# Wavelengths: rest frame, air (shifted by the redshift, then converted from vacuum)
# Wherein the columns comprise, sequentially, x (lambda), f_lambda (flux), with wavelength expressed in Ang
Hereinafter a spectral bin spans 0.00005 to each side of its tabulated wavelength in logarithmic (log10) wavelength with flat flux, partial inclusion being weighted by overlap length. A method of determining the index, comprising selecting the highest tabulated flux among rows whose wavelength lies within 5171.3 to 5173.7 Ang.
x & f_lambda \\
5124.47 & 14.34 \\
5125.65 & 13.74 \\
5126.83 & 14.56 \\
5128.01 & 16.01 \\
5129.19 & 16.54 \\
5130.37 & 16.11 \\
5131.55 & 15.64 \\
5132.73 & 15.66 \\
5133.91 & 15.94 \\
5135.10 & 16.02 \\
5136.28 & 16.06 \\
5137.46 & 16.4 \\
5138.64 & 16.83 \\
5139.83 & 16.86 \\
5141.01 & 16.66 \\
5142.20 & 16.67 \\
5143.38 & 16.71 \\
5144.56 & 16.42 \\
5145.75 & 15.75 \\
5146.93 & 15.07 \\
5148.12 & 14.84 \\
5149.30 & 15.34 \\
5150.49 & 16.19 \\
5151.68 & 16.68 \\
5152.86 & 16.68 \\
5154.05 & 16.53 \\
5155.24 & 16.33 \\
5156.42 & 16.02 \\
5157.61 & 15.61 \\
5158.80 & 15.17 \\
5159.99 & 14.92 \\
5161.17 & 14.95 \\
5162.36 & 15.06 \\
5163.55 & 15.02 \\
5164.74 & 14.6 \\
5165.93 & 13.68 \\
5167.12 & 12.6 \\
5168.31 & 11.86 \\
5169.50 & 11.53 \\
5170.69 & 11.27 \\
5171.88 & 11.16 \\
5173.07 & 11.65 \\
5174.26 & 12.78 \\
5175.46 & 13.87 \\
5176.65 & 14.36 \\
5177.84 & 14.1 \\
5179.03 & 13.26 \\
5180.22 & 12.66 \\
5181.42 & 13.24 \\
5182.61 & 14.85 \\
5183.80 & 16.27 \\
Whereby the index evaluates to 11.65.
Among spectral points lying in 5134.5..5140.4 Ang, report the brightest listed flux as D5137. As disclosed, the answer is 16.86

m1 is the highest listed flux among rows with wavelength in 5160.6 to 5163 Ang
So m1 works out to 15.06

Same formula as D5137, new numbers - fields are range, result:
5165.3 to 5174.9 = 13.68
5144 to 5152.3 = 16.68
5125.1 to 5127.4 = 14.56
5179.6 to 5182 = 13.24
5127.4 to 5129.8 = 16.54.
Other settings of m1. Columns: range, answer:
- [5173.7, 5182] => 14.36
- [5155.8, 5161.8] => 16.02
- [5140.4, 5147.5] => 16.71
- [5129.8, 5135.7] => 16.11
